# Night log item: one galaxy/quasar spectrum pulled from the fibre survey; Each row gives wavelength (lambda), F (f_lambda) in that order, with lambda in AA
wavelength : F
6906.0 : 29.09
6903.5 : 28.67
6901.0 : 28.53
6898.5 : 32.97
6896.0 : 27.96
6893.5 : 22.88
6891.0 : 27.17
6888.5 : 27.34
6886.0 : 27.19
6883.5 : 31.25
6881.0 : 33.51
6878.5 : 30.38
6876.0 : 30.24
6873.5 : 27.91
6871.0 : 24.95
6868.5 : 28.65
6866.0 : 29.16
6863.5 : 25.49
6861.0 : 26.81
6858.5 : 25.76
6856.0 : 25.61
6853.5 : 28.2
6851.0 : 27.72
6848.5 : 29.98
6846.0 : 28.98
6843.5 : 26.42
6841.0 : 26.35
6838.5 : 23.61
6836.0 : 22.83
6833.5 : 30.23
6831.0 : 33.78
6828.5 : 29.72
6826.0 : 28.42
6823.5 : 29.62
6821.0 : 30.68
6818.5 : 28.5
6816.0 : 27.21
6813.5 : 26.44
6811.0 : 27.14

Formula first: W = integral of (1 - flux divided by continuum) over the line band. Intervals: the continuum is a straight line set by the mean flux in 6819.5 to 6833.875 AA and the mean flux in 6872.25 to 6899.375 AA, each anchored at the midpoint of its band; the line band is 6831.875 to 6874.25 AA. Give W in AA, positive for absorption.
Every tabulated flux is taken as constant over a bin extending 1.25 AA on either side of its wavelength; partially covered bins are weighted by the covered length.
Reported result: 3.9 AA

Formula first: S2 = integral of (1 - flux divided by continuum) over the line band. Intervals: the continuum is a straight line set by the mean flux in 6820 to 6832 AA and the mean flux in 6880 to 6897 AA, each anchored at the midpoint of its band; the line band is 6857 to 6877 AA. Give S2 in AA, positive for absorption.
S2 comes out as 1.08 AA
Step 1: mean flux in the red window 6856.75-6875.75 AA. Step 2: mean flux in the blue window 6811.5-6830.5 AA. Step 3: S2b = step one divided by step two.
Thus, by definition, 0.94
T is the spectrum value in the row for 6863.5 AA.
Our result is 25.49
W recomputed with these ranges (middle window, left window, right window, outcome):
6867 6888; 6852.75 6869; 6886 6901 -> -1.4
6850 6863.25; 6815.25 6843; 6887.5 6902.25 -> 0.6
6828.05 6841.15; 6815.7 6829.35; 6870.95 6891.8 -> 0.6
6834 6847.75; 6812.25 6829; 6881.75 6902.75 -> 1.2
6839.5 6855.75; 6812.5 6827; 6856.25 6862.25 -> -0.5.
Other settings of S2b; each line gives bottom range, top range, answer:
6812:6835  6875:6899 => 0.99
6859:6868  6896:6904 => 1.10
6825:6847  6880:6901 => 1.03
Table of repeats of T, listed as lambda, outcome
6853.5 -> 28.2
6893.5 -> 22.88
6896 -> 27.96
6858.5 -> 25.76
